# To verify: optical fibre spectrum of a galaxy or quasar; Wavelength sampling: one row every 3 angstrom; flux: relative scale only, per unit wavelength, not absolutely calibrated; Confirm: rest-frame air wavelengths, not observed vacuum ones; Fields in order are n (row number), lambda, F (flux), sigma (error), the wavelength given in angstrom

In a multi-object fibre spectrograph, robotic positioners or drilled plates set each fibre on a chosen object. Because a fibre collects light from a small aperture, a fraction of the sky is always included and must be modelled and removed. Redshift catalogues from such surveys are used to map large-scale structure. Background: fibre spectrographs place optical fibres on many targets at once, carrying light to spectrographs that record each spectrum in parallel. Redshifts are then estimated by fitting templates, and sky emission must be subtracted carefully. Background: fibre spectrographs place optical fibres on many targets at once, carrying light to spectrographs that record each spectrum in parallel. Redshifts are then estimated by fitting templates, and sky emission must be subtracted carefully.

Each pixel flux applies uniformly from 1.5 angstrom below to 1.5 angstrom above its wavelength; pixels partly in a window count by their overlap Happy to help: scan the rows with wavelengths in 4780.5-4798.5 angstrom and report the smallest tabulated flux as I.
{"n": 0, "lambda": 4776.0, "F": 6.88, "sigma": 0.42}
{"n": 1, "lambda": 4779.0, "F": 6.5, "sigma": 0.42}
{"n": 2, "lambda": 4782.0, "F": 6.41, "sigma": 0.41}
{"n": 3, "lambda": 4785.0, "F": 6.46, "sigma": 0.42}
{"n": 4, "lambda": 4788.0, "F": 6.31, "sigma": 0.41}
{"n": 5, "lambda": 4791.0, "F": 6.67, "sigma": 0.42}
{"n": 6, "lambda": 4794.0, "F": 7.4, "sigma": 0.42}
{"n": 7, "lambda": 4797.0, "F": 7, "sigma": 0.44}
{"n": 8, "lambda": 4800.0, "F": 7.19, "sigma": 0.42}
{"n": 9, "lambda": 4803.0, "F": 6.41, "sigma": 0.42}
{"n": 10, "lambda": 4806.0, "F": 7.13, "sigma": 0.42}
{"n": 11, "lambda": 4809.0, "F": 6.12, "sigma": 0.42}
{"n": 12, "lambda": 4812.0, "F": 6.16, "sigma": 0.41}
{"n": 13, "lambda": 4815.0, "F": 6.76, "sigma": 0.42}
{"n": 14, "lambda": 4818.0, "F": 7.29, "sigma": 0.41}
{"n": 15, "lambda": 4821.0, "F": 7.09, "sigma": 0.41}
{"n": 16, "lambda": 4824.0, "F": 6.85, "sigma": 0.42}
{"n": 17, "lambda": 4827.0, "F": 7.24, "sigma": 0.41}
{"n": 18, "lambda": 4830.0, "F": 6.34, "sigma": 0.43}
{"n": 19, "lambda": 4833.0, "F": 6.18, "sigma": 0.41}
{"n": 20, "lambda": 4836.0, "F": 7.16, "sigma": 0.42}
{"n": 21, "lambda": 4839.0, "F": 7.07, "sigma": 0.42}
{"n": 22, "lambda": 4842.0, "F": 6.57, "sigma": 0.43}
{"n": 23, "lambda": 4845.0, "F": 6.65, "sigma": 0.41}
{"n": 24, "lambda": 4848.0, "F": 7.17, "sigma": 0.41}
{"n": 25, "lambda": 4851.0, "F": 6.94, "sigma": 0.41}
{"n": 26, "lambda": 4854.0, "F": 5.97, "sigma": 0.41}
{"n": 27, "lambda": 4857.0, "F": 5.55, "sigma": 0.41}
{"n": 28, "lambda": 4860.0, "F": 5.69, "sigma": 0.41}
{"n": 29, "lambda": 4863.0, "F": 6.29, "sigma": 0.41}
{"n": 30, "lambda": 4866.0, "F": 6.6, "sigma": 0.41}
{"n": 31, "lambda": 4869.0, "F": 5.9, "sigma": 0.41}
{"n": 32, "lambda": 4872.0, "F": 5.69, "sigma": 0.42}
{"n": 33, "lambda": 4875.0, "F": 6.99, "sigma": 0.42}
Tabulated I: 6.31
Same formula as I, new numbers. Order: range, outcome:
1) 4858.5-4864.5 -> 5.69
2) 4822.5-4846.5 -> 6.18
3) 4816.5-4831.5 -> 6.34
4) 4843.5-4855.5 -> 5.97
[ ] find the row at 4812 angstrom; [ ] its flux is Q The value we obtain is 6.16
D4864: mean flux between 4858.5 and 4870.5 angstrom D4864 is 6.12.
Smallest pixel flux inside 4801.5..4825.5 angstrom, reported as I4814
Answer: 6.12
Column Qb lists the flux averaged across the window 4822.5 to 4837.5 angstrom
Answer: 6.75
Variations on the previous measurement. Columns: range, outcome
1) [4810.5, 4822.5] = 6.83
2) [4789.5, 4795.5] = 7.04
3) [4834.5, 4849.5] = 6.92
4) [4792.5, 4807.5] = 7.03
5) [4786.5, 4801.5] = 6.91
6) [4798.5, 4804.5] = 6.8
